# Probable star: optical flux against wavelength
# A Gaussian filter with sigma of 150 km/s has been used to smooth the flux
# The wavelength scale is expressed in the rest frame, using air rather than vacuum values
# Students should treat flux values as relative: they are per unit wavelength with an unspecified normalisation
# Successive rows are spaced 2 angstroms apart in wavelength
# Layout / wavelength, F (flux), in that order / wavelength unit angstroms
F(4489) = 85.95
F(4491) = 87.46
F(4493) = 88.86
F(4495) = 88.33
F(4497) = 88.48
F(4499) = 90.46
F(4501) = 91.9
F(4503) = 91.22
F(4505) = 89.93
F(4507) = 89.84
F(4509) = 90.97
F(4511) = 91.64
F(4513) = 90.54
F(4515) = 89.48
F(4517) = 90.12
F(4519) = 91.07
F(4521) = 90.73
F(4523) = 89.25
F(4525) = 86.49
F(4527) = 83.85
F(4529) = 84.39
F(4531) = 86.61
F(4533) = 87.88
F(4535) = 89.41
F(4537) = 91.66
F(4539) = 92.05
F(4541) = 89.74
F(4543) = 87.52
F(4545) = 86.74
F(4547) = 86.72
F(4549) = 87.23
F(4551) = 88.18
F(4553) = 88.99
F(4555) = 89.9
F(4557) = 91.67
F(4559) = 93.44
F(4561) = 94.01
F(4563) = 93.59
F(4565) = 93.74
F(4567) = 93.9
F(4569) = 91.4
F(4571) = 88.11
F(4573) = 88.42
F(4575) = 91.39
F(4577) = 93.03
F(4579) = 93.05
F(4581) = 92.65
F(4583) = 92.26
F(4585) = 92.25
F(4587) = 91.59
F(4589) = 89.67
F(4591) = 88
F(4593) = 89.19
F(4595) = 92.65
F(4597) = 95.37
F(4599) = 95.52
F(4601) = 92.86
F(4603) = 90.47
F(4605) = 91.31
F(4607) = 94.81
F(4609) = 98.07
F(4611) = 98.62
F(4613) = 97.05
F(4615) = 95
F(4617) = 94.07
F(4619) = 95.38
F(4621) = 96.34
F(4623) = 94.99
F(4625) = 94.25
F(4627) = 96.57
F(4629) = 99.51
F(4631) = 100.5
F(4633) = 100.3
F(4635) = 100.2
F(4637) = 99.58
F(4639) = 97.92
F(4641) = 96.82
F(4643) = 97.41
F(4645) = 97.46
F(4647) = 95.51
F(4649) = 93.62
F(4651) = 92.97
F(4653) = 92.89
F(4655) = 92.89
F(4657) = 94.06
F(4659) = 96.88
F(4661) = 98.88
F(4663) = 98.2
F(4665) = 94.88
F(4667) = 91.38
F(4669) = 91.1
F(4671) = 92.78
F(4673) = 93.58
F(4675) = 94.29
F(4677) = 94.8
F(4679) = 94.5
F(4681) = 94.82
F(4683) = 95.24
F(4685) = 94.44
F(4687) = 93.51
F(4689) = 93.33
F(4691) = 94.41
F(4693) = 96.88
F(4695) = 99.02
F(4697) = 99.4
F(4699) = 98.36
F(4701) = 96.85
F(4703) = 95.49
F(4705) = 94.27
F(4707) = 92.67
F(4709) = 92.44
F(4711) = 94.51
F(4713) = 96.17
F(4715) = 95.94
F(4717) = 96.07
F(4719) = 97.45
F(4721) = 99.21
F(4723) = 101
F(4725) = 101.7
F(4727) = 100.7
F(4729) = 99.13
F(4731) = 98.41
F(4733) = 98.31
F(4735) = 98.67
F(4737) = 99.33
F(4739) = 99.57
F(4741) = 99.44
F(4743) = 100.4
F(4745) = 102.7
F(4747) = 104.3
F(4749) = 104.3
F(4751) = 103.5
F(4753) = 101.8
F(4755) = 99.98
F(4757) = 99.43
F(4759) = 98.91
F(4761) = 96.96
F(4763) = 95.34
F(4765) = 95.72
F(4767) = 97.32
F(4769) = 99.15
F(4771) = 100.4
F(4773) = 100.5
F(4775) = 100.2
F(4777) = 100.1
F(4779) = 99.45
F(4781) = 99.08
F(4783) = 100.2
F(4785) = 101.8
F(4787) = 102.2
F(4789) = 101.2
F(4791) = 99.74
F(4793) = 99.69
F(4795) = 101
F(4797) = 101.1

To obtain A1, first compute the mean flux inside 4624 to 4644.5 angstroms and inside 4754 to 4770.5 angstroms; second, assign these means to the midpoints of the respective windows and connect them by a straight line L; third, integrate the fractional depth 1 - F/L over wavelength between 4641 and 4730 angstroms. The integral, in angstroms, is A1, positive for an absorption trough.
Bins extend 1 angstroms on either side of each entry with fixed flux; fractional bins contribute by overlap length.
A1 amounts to 2.20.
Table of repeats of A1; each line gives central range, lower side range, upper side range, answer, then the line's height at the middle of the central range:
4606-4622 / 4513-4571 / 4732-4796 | -0.5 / 93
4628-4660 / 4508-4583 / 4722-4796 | -0.7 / 94.6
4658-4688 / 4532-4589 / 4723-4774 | 0.5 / 96.2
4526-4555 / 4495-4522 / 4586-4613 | 1.1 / 91.4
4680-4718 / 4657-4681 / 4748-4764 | 0.4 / 96.5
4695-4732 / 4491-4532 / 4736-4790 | 0.3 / 98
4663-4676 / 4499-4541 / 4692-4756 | 0.4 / 96.2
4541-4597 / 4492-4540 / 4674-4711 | 0.2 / 91.1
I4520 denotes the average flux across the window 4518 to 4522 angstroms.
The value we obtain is 90.9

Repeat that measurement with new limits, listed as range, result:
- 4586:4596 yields 90.2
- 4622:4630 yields 96.3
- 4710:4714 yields 95.3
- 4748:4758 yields 102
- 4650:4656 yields 92.9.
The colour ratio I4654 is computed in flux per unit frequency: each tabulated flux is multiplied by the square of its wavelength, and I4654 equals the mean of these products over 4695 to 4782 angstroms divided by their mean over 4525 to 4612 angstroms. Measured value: 1.17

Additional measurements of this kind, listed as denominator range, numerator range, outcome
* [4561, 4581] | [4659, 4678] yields 1.07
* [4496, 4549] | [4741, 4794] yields 1.25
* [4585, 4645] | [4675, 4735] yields 1.05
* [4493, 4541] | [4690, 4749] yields 1.20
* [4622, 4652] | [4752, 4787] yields 1.08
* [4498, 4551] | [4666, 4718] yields 1.14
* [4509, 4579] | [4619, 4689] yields 1.12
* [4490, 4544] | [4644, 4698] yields 1.14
